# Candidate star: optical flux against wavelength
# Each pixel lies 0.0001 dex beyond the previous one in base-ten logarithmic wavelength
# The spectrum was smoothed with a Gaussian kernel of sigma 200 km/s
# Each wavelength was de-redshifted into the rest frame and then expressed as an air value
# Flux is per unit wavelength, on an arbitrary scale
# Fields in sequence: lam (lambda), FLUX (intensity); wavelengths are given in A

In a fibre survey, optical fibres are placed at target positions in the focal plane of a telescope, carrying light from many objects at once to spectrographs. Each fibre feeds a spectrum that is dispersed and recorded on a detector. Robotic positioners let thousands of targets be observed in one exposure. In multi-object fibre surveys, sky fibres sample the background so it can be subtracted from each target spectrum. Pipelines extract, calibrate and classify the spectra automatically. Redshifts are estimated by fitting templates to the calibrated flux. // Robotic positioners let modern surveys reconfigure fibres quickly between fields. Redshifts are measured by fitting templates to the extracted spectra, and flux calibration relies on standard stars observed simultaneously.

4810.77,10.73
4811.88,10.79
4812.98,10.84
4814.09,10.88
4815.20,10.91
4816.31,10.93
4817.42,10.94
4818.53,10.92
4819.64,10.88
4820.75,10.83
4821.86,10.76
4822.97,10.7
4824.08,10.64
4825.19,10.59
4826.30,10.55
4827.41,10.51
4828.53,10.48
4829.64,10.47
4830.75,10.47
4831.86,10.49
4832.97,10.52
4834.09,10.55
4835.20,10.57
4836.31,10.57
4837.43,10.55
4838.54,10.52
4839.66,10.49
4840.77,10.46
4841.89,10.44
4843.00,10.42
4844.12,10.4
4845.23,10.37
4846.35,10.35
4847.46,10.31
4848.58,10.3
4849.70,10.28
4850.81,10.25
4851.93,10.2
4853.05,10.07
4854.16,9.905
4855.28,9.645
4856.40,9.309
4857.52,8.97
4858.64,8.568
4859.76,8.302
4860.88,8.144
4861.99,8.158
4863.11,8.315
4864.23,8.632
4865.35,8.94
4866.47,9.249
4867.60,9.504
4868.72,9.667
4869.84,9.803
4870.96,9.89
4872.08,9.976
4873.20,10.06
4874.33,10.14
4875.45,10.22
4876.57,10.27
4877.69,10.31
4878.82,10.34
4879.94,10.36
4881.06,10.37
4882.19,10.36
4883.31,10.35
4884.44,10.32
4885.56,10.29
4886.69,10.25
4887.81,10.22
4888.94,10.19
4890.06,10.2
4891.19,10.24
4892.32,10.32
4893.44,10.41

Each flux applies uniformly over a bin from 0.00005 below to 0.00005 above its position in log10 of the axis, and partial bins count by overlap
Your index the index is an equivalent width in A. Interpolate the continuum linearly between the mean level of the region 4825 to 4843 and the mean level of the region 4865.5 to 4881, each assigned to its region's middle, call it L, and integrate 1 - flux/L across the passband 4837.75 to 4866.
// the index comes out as 1.6 A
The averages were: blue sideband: 10.5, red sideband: 9.97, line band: 9.68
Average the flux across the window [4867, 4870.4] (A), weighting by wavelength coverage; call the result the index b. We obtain 9.64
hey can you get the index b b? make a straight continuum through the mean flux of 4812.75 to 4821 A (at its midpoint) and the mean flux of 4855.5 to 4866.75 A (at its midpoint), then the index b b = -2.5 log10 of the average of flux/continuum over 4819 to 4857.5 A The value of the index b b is -0.063 mag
